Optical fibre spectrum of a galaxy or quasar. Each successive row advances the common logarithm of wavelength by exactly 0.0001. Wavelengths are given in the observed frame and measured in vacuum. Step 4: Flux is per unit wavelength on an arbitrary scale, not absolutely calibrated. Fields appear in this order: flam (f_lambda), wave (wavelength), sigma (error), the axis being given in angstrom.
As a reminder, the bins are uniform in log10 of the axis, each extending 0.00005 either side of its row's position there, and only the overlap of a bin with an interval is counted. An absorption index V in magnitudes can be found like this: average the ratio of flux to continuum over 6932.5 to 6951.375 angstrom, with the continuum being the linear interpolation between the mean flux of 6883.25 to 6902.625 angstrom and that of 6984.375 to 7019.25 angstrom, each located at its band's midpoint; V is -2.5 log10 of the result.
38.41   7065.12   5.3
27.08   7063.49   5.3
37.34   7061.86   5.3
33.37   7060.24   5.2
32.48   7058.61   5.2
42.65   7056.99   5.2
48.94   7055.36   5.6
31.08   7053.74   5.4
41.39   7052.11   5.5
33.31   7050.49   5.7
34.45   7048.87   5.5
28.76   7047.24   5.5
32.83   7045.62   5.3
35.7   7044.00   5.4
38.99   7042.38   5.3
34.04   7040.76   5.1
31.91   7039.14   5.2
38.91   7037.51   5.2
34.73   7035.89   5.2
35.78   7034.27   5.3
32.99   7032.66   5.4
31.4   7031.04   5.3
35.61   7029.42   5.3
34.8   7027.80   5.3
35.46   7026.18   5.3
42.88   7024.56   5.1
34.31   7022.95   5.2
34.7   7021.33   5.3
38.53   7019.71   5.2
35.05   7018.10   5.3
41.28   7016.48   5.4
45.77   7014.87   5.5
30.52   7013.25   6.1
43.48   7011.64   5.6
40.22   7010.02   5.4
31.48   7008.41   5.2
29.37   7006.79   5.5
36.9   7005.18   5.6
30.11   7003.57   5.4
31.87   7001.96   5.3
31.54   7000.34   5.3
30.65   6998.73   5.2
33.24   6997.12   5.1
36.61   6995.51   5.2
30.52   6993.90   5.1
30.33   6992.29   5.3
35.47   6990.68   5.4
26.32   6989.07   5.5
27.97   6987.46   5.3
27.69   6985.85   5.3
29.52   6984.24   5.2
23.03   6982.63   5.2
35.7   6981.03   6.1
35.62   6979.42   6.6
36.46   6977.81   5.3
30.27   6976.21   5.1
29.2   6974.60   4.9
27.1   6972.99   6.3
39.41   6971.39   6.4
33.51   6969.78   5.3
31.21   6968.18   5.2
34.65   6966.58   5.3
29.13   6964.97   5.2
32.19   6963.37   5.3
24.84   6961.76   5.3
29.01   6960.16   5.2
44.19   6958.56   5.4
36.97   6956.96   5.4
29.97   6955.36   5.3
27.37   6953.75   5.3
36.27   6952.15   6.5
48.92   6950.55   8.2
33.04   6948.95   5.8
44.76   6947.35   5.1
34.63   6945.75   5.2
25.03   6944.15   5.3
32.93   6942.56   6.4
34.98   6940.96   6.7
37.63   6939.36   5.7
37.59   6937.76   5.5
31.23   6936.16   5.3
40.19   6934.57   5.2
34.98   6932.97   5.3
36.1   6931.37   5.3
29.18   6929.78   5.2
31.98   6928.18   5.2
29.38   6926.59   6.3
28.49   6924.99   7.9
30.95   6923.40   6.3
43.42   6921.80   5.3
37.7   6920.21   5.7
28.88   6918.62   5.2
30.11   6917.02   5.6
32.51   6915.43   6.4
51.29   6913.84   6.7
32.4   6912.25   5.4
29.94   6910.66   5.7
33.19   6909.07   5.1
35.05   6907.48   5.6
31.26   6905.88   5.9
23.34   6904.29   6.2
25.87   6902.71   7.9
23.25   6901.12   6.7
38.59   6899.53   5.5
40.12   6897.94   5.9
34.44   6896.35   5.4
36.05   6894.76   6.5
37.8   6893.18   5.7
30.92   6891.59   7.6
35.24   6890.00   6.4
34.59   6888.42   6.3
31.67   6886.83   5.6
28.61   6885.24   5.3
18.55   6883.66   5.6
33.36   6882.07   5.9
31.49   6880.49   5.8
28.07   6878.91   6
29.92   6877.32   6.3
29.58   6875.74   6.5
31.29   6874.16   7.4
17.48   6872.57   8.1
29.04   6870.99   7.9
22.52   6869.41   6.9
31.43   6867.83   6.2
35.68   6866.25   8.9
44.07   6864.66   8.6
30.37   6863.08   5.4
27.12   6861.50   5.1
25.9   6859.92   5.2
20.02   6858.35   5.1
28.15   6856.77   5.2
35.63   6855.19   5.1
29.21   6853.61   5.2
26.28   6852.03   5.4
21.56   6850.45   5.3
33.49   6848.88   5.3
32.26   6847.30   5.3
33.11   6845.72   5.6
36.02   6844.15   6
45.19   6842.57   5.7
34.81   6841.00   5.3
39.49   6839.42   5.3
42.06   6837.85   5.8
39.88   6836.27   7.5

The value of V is -0.10 mag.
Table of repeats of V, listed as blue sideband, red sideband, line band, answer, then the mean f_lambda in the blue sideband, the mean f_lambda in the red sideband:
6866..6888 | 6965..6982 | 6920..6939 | -0.11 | 28.4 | 33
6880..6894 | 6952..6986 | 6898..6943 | -0.06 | 31.4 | 32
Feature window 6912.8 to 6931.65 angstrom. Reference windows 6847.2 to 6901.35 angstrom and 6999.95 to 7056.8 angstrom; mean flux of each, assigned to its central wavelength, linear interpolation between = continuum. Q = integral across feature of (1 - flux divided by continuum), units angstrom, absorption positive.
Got -1.2 angstrom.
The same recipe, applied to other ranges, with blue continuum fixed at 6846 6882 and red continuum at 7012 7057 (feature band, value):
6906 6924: -2.06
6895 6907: -0.22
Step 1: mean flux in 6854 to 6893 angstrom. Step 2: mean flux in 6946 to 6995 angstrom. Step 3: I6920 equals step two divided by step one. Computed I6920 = 1.10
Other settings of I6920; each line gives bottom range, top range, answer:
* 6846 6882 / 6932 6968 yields 1.18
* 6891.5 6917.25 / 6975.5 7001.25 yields 0.94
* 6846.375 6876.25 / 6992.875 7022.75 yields 1.21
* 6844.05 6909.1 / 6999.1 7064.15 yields 1.17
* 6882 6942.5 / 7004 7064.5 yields 1.08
